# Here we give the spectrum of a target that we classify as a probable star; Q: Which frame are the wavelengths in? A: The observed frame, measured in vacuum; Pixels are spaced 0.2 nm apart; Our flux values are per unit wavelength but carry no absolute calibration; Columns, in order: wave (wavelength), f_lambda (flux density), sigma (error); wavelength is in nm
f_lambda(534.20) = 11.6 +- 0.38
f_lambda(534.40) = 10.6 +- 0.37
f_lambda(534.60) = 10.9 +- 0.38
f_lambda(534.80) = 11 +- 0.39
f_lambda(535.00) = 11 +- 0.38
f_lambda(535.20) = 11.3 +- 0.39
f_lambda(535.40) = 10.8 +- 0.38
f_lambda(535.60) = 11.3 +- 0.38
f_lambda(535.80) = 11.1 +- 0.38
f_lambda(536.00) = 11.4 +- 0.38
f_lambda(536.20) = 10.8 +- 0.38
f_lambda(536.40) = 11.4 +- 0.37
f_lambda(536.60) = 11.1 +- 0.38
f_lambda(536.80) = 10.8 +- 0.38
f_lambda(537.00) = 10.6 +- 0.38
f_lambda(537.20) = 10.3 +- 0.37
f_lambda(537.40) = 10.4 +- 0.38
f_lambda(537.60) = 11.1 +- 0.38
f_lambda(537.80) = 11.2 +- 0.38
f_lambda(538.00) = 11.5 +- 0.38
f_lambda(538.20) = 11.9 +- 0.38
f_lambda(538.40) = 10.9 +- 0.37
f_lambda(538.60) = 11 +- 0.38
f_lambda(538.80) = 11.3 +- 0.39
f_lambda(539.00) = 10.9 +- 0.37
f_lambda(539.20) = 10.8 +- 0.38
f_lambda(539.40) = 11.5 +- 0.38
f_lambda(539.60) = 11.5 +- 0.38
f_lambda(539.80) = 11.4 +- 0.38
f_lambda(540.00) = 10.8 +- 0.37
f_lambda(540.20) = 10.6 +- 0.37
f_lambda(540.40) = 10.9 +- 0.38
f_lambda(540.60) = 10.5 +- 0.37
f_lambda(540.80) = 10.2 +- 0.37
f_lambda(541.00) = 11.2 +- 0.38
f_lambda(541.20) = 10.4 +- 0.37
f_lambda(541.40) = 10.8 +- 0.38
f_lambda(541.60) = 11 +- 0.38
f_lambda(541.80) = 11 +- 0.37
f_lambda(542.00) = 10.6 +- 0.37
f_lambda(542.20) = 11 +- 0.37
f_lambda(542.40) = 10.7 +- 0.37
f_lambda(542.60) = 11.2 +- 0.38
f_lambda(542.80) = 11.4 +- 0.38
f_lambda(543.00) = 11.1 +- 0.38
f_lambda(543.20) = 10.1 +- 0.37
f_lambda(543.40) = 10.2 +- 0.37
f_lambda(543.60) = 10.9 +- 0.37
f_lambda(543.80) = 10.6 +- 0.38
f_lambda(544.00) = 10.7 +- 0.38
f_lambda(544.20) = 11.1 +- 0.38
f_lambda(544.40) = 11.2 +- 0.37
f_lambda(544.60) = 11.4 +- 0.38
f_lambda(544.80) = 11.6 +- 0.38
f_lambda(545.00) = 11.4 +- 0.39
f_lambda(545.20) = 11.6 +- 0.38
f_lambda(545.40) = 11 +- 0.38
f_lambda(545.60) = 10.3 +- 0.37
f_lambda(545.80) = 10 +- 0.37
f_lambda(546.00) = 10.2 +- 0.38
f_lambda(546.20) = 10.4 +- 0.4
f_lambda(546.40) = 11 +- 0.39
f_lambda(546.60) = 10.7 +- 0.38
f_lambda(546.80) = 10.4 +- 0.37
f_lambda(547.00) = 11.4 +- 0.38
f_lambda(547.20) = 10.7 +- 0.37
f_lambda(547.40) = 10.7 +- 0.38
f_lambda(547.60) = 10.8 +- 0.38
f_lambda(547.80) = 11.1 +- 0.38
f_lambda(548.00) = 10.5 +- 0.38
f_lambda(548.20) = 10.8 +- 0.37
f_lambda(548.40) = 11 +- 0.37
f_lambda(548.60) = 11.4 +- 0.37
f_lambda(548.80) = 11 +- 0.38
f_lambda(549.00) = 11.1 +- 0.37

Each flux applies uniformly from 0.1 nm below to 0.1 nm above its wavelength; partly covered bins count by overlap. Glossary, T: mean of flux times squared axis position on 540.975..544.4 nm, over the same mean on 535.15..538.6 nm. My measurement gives 1.00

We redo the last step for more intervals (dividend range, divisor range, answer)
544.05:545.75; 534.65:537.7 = 1.05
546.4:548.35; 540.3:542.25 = 1.03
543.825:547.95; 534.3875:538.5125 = 1.02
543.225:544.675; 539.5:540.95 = 1.01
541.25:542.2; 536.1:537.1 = 1.01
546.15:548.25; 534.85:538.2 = 1.02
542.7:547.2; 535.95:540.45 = 1.01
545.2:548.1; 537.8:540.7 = 0.99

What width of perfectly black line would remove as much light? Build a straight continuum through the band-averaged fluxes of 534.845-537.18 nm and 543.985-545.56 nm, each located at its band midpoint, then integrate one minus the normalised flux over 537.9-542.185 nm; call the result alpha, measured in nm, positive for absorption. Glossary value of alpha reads 0.05 nm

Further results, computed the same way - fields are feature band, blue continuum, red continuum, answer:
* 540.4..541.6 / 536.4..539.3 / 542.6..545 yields 0.03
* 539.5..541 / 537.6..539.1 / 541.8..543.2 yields 0.03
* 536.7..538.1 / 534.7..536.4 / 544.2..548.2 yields 0.03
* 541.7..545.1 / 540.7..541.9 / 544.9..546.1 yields -0.06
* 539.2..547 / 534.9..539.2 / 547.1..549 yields 0.07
